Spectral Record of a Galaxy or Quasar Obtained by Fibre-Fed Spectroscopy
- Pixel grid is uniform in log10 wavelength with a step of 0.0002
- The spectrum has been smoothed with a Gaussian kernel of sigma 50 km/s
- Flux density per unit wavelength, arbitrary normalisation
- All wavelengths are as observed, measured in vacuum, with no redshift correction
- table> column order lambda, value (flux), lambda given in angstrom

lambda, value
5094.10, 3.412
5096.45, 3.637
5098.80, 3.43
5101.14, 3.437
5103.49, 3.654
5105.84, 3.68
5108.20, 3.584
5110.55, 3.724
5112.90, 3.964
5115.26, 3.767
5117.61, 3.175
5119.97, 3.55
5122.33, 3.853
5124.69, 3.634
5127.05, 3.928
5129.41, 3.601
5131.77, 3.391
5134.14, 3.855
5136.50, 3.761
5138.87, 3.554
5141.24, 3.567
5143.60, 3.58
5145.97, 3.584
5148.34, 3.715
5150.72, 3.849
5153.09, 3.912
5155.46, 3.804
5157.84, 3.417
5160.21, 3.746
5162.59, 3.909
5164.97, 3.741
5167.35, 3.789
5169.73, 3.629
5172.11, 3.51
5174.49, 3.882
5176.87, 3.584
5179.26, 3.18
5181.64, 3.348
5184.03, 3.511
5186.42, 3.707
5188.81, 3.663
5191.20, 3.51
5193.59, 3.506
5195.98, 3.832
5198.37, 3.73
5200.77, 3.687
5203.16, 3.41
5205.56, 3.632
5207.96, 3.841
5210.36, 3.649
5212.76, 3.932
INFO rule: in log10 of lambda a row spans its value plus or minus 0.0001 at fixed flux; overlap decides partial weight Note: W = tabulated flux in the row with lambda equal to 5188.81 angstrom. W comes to 3.663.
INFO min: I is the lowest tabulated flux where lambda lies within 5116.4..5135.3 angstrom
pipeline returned 3.175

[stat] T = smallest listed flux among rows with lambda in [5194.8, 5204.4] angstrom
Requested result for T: 3.41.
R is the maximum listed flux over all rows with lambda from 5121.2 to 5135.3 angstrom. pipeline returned 3.928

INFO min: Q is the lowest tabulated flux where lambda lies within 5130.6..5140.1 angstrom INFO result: 3.391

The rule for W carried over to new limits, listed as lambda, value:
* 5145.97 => 3.584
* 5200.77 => 3.687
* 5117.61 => 3.175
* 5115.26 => 3.767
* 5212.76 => 3.932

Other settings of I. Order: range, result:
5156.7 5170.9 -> 3.417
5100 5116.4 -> 3.437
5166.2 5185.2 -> 3.18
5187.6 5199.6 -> 3.506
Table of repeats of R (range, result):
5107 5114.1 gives 3.964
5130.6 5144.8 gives 3.855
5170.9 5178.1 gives 3.882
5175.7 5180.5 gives 3.584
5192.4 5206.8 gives 3.832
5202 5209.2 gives 3.841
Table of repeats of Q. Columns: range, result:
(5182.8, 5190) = 3.511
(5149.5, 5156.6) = 3.804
